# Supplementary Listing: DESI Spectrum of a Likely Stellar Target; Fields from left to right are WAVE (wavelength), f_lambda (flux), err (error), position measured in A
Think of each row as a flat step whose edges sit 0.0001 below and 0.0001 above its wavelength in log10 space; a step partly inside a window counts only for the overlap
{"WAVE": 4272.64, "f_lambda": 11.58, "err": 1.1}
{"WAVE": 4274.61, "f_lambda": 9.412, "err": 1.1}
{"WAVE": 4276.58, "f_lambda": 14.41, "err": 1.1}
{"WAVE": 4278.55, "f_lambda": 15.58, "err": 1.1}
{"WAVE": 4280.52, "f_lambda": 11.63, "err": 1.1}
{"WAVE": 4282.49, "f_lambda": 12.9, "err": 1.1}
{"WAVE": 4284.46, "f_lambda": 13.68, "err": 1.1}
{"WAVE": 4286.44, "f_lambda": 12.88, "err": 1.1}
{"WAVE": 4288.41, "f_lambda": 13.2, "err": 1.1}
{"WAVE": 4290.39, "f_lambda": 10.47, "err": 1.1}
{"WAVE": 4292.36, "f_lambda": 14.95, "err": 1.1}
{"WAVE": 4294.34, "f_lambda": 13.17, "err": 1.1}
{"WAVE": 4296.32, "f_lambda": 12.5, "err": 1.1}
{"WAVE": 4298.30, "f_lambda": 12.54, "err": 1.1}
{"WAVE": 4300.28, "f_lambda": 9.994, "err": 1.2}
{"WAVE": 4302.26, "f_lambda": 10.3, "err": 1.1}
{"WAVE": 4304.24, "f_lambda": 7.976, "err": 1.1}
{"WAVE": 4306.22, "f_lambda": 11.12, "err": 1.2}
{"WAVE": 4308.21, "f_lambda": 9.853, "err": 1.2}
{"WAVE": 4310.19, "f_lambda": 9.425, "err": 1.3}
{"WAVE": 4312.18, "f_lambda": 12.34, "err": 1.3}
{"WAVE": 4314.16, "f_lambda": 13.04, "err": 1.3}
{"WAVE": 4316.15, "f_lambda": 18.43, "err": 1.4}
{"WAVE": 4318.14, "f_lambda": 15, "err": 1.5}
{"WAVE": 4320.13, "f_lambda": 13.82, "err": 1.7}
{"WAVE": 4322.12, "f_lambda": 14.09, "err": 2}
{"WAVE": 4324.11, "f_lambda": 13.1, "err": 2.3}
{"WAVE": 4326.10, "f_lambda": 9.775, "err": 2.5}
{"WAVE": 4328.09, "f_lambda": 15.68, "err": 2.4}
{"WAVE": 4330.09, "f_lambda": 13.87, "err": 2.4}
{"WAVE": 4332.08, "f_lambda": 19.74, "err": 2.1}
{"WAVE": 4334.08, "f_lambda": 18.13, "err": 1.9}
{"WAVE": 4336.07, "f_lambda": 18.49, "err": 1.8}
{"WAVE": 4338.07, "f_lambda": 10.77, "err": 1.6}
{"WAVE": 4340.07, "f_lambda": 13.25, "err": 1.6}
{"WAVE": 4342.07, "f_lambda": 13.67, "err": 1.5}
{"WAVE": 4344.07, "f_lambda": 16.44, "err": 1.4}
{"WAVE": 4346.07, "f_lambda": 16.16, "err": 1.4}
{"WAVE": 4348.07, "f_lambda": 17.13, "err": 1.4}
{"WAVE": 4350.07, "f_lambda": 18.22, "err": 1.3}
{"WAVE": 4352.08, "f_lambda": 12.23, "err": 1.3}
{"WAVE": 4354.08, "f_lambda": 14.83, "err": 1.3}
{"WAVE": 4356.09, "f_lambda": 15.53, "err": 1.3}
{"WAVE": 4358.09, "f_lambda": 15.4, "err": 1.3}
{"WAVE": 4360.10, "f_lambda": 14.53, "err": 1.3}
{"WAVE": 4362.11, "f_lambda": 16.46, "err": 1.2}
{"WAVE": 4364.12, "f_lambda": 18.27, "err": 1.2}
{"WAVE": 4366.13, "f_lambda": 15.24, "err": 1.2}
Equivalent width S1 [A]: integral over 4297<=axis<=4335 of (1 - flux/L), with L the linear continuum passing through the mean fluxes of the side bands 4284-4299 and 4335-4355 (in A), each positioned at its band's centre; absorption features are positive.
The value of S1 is 2.5 A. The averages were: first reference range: 12.9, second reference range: 15.1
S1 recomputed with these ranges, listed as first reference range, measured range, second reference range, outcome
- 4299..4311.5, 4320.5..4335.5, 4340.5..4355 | -2.4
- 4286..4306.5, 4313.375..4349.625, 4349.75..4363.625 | -3.4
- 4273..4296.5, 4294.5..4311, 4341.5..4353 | 3.7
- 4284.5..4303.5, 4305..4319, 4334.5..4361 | 0.7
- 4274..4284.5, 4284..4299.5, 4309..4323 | 0.4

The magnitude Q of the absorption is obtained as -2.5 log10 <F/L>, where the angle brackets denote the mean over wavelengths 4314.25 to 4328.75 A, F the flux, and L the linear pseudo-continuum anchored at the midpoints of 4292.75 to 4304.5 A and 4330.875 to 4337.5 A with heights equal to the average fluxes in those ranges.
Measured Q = 0.11 mag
